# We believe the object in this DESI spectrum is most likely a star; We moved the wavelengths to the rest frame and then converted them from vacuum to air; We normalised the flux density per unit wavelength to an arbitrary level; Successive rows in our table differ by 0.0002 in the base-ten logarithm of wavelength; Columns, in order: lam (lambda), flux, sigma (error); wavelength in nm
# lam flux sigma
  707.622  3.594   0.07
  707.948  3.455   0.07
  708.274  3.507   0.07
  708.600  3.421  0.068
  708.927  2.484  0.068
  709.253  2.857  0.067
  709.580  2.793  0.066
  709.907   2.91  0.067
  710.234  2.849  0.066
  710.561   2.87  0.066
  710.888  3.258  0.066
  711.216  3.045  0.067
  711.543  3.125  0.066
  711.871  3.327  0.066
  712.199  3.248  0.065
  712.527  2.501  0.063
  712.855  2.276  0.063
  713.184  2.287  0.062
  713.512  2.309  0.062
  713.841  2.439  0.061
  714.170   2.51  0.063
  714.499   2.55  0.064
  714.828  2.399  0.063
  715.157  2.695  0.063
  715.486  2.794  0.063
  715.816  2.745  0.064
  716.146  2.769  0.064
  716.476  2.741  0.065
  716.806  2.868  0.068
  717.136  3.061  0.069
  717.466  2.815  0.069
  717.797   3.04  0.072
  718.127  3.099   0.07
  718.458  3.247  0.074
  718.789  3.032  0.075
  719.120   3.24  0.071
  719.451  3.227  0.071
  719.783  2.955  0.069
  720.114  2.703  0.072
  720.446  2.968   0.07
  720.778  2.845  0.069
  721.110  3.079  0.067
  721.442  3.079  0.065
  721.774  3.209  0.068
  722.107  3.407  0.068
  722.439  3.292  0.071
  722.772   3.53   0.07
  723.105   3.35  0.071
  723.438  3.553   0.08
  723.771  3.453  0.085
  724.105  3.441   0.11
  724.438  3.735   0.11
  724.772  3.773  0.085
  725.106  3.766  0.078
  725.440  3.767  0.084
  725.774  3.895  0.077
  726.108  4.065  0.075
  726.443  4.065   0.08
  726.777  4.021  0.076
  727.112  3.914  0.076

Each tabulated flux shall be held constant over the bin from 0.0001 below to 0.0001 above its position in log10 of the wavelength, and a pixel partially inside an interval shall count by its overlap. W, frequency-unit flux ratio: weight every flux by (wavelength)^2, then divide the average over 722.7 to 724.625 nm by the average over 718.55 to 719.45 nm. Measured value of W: 1.12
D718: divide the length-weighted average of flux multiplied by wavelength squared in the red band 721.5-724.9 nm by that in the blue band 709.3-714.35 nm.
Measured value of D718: 1.28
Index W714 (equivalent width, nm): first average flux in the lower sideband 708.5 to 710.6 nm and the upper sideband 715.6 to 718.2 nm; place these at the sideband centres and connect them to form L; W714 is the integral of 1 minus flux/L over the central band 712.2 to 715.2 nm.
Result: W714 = 0.42 nm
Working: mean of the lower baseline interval 2.87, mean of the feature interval 2.47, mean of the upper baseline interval 2.88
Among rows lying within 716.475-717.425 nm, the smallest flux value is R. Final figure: 2.741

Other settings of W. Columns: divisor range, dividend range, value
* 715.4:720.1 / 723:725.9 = 1.25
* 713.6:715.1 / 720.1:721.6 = 1.21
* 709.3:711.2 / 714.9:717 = 0.95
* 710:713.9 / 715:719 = 1.05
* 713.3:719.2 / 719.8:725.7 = 1.22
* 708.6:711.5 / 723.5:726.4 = 1.33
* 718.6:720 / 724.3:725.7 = 1.23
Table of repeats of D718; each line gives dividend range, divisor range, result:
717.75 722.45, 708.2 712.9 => 1.07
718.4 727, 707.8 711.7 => 1.16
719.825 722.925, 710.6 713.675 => 1.13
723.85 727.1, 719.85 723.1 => 1.24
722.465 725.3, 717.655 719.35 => 1.15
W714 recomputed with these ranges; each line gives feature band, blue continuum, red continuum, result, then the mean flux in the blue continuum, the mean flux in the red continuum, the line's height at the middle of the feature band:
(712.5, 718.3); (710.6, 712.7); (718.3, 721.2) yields 0.73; 3.07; 3.03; 3.05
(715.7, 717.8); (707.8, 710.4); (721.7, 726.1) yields 0.29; 3.03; 3.58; 3.31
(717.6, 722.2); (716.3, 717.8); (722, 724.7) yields 0.12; 2.89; 3.48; 3.16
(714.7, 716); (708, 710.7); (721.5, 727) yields 0.23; 2.98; 3.64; 3.25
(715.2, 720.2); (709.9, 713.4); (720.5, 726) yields 0.34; 2.87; 3.45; 3.17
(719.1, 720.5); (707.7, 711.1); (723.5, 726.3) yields 0.20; 3.05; 3.73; 3.51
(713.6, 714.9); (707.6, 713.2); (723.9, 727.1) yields 0.30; 2.99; 3.84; 3.21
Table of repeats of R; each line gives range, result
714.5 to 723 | 2.399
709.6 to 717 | 2.276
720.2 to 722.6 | 2.845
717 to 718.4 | 2.815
